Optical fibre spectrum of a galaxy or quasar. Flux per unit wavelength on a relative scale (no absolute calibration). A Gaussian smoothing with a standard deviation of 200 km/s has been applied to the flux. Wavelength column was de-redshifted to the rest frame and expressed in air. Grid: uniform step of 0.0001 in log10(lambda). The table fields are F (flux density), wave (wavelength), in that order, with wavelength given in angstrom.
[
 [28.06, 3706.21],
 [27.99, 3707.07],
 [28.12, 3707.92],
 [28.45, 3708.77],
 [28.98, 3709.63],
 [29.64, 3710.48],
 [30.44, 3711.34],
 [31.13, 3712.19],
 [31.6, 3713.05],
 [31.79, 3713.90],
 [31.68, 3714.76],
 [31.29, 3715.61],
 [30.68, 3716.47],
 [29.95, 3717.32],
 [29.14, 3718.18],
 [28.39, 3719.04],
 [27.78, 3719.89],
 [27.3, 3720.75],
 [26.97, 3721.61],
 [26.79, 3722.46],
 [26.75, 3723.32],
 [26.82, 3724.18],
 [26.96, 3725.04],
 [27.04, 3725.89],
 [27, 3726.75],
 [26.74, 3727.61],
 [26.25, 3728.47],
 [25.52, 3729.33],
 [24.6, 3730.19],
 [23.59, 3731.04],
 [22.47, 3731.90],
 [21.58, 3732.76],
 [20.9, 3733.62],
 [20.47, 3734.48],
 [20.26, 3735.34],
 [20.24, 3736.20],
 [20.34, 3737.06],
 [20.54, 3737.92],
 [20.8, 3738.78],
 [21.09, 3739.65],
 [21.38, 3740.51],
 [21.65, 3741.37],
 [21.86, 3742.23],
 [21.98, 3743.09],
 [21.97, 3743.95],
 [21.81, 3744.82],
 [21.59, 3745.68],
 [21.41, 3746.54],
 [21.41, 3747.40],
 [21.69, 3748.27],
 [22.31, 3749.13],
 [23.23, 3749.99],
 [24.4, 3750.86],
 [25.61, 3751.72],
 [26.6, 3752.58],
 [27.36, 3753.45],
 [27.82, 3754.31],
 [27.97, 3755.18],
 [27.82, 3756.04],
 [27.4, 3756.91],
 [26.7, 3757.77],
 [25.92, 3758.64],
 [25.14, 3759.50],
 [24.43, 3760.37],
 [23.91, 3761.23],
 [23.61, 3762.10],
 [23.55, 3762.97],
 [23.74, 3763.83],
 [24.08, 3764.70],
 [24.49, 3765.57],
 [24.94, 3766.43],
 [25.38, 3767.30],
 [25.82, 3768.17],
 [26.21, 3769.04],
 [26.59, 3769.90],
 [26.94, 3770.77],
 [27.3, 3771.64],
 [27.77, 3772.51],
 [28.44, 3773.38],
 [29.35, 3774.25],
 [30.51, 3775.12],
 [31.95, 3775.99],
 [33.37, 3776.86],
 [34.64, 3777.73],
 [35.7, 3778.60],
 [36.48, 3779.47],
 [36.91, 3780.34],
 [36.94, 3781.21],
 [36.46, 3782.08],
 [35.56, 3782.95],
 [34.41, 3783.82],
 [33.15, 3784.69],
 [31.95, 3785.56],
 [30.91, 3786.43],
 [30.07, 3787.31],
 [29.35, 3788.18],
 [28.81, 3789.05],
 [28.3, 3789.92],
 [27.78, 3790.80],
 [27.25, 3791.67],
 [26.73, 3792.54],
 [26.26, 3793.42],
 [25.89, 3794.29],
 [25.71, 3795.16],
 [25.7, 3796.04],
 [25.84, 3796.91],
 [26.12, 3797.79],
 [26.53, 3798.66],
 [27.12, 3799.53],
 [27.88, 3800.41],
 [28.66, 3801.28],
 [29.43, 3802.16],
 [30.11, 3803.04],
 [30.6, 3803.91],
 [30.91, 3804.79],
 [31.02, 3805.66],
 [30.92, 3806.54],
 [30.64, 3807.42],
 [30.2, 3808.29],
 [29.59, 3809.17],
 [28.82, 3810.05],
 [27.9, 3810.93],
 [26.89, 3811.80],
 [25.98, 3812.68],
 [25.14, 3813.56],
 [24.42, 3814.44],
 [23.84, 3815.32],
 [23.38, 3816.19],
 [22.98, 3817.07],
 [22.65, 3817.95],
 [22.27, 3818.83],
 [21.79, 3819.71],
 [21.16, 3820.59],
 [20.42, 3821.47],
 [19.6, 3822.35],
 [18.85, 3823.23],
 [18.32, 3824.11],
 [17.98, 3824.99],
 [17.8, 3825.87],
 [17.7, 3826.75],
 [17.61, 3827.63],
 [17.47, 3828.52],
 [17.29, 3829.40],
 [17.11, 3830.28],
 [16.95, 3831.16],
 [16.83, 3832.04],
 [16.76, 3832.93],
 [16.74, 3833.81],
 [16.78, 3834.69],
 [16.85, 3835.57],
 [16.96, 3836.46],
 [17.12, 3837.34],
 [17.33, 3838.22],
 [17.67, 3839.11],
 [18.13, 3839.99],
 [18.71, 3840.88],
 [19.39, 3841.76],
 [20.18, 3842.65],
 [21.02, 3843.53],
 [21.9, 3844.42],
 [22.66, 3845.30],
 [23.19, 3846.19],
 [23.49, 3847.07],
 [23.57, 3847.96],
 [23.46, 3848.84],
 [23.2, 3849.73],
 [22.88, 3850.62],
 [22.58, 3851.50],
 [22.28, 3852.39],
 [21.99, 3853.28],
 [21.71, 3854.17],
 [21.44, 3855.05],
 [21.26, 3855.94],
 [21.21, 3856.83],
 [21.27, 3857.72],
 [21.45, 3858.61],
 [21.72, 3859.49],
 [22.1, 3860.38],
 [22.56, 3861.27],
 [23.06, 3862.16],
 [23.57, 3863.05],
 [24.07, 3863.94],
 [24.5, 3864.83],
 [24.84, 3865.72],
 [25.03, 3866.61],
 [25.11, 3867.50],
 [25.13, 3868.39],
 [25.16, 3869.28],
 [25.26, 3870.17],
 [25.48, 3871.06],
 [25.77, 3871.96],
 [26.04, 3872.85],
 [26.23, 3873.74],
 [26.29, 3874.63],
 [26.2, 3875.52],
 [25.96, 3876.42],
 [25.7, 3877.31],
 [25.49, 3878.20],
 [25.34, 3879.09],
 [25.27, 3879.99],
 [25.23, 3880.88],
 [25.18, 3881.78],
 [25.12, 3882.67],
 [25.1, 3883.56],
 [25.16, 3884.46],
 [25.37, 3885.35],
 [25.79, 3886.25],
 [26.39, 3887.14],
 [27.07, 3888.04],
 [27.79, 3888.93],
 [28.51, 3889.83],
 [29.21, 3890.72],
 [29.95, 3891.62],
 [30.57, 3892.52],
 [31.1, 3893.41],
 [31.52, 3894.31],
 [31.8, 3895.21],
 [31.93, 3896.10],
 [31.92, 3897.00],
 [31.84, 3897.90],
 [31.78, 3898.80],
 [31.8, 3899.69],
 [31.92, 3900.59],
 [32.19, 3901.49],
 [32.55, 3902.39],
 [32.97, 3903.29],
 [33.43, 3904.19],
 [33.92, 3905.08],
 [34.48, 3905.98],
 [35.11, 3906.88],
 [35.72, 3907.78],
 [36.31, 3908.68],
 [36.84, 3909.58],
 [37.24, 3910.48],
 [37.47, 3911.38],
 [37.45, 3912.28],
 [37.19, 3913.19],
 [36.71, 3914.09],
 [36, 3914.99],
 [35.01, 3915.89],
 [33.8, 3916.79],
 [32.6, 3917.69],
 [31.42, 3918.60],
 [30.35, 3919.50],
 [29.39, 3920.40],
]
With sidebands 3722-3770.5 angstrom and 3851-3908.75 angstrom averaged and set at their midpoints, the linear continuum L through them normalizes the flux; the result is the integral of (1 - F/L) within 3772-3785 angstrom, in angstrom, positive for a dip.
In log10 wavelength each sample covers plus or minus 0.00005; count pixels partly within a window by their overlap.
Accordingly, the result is -4.5 angstrom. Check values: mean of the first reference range 24.1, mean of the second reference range 27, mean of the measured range 33.4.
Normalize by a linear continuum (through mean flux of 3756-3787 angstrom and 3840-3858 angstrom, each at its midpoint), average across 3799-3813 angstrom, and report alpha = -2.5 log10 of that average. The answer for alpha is -0.13 mag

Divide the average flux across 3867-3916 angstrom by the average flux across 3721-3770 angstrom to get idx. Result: 1.24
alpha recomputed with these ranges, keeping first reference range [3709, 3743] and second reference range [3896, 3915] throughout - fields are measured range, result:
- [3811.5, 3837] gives 0.463 mag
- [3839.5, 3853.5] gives 0.404 mag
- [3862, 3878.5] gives 0.282 mag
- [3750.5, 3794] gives -0.023 mag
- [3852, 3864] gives 0.409 mag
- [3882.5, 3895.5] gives 0.197 mag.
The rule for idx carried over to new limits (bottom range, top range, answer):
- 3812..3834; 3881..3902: 1.44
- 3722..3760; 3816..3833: 0.80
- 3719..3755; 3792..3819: 1.14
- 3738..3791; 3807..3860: 0.78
